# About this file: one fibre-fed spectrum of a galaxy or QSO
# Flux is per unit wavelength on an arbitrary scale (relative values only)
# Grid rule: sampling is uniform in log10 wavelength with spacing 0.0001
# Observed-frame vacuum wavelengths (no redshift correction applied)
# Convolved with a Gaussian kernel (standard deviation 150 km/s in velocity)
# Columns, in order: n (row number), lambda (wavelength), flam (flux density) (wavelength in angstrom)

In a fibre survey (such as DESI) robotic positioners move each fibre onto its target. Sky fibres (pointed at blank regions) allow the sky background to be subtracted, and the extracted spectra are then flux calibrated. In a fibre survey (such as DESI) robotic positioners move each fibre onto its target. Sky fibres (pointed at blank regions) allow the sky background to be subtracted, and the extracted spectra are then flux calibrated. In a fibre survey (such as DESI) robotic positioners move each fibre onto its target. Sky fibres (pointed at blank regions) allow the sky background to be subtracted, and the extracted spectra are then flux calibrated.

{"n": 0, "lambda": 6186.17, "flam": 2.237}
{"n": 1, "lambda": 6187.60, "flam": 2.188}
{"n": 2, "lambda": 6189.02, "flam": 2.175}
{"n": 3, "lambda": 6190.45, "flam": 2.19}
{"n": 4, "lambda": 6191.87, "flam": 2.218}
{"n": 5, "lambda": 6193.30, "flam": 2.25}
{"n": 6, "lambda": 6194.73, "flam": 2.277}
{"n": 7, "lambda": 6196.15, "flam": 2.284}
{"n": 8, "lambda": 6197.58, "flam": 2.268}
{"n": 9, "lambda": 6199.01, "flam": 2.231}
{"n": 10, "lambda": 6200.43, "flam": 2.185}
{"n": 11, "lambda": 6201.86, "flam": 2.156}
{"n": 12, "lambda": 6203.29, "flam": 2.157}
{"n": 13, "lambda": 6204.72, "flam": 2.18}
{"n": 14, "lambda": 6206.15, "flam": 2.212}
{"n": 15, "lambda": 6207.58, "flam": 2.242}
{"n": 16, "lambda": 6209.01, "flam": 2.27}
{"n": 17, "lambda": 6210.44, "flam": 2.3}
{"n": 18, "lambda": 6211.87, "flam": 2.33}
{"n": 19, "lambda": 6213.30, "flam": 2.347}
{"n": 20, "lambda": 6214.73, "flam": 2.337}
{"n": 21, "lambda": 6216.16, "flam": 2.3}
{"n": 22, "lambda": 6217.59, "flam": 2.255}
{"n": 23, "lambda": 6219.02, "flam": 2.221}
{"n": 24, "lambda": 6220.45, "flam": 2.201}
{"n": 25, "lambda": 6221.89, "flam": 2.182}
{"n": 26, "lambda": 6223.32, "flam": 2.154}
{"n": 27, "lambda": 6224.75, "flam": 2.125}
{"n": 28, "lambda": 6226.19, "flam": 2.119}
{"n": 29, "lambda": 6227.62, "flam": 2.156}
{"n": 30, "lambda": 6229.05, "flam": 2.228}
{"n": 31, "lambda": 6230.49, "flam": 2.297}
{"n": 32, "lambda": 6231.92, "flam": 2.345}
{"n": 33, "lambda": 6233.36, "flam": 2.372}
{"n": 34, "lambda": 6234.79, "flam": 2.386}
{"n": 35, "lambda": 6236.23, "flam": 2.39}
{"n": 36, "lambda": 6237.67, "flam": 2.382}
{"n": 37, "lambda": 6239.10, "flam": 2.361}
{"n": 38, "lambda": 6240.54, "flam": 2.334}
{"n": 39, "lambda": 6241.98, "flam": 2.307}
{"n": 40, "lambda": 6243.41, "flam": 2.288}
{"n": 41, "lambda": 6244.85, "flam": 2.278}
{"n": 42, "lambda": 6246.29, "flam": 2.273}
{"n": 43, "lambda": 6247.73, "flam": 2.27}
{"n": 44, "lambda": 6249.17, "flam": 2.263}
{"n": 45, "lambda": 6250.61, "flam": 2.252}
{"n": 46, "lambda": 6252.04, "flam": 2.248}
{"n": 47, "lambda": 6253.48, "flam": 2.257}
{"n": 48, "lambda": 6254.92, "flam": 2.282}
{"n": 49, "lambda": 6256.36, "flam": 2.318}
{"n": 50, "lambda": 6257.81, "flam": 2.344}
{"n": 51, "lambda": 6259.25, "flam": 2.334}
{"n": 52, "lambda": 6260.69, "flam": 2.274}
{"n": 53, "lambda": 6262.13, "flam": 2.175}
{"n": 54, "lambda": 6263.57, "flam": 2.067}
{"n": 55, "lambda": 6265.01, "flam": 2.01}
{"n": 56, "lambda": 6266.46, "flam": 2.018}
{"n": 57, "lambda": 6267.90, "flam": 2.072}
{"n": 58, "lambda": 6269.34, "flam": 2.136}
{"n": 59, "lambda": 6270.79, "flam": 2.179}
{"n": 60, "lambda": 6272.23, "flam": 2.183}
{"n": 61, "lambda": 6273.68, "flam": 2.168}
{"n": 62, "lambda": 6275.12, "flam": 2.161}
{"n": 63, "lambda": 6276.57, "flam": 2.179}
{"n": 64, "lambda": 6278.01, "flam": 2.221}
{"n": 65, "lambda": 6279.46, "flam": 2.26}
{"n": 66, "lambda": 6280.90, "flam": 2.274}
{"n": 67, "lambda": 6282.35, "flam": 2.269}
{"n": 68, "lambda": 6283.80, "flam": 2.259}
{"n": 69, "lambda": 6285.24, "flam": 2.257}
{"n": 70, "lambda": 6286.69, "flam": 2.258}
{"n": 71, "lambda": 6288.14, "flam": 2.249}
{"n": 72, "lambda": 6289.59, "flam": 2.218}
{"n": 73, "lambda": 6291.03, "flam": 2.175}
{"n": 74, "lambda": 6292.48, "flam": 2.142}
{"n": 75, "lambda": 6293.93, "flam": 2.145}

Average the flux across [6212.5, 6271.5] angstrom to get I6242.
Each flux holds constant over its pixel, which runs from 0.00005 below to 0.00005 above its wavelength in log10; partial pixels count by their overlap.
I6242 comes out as 2.25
